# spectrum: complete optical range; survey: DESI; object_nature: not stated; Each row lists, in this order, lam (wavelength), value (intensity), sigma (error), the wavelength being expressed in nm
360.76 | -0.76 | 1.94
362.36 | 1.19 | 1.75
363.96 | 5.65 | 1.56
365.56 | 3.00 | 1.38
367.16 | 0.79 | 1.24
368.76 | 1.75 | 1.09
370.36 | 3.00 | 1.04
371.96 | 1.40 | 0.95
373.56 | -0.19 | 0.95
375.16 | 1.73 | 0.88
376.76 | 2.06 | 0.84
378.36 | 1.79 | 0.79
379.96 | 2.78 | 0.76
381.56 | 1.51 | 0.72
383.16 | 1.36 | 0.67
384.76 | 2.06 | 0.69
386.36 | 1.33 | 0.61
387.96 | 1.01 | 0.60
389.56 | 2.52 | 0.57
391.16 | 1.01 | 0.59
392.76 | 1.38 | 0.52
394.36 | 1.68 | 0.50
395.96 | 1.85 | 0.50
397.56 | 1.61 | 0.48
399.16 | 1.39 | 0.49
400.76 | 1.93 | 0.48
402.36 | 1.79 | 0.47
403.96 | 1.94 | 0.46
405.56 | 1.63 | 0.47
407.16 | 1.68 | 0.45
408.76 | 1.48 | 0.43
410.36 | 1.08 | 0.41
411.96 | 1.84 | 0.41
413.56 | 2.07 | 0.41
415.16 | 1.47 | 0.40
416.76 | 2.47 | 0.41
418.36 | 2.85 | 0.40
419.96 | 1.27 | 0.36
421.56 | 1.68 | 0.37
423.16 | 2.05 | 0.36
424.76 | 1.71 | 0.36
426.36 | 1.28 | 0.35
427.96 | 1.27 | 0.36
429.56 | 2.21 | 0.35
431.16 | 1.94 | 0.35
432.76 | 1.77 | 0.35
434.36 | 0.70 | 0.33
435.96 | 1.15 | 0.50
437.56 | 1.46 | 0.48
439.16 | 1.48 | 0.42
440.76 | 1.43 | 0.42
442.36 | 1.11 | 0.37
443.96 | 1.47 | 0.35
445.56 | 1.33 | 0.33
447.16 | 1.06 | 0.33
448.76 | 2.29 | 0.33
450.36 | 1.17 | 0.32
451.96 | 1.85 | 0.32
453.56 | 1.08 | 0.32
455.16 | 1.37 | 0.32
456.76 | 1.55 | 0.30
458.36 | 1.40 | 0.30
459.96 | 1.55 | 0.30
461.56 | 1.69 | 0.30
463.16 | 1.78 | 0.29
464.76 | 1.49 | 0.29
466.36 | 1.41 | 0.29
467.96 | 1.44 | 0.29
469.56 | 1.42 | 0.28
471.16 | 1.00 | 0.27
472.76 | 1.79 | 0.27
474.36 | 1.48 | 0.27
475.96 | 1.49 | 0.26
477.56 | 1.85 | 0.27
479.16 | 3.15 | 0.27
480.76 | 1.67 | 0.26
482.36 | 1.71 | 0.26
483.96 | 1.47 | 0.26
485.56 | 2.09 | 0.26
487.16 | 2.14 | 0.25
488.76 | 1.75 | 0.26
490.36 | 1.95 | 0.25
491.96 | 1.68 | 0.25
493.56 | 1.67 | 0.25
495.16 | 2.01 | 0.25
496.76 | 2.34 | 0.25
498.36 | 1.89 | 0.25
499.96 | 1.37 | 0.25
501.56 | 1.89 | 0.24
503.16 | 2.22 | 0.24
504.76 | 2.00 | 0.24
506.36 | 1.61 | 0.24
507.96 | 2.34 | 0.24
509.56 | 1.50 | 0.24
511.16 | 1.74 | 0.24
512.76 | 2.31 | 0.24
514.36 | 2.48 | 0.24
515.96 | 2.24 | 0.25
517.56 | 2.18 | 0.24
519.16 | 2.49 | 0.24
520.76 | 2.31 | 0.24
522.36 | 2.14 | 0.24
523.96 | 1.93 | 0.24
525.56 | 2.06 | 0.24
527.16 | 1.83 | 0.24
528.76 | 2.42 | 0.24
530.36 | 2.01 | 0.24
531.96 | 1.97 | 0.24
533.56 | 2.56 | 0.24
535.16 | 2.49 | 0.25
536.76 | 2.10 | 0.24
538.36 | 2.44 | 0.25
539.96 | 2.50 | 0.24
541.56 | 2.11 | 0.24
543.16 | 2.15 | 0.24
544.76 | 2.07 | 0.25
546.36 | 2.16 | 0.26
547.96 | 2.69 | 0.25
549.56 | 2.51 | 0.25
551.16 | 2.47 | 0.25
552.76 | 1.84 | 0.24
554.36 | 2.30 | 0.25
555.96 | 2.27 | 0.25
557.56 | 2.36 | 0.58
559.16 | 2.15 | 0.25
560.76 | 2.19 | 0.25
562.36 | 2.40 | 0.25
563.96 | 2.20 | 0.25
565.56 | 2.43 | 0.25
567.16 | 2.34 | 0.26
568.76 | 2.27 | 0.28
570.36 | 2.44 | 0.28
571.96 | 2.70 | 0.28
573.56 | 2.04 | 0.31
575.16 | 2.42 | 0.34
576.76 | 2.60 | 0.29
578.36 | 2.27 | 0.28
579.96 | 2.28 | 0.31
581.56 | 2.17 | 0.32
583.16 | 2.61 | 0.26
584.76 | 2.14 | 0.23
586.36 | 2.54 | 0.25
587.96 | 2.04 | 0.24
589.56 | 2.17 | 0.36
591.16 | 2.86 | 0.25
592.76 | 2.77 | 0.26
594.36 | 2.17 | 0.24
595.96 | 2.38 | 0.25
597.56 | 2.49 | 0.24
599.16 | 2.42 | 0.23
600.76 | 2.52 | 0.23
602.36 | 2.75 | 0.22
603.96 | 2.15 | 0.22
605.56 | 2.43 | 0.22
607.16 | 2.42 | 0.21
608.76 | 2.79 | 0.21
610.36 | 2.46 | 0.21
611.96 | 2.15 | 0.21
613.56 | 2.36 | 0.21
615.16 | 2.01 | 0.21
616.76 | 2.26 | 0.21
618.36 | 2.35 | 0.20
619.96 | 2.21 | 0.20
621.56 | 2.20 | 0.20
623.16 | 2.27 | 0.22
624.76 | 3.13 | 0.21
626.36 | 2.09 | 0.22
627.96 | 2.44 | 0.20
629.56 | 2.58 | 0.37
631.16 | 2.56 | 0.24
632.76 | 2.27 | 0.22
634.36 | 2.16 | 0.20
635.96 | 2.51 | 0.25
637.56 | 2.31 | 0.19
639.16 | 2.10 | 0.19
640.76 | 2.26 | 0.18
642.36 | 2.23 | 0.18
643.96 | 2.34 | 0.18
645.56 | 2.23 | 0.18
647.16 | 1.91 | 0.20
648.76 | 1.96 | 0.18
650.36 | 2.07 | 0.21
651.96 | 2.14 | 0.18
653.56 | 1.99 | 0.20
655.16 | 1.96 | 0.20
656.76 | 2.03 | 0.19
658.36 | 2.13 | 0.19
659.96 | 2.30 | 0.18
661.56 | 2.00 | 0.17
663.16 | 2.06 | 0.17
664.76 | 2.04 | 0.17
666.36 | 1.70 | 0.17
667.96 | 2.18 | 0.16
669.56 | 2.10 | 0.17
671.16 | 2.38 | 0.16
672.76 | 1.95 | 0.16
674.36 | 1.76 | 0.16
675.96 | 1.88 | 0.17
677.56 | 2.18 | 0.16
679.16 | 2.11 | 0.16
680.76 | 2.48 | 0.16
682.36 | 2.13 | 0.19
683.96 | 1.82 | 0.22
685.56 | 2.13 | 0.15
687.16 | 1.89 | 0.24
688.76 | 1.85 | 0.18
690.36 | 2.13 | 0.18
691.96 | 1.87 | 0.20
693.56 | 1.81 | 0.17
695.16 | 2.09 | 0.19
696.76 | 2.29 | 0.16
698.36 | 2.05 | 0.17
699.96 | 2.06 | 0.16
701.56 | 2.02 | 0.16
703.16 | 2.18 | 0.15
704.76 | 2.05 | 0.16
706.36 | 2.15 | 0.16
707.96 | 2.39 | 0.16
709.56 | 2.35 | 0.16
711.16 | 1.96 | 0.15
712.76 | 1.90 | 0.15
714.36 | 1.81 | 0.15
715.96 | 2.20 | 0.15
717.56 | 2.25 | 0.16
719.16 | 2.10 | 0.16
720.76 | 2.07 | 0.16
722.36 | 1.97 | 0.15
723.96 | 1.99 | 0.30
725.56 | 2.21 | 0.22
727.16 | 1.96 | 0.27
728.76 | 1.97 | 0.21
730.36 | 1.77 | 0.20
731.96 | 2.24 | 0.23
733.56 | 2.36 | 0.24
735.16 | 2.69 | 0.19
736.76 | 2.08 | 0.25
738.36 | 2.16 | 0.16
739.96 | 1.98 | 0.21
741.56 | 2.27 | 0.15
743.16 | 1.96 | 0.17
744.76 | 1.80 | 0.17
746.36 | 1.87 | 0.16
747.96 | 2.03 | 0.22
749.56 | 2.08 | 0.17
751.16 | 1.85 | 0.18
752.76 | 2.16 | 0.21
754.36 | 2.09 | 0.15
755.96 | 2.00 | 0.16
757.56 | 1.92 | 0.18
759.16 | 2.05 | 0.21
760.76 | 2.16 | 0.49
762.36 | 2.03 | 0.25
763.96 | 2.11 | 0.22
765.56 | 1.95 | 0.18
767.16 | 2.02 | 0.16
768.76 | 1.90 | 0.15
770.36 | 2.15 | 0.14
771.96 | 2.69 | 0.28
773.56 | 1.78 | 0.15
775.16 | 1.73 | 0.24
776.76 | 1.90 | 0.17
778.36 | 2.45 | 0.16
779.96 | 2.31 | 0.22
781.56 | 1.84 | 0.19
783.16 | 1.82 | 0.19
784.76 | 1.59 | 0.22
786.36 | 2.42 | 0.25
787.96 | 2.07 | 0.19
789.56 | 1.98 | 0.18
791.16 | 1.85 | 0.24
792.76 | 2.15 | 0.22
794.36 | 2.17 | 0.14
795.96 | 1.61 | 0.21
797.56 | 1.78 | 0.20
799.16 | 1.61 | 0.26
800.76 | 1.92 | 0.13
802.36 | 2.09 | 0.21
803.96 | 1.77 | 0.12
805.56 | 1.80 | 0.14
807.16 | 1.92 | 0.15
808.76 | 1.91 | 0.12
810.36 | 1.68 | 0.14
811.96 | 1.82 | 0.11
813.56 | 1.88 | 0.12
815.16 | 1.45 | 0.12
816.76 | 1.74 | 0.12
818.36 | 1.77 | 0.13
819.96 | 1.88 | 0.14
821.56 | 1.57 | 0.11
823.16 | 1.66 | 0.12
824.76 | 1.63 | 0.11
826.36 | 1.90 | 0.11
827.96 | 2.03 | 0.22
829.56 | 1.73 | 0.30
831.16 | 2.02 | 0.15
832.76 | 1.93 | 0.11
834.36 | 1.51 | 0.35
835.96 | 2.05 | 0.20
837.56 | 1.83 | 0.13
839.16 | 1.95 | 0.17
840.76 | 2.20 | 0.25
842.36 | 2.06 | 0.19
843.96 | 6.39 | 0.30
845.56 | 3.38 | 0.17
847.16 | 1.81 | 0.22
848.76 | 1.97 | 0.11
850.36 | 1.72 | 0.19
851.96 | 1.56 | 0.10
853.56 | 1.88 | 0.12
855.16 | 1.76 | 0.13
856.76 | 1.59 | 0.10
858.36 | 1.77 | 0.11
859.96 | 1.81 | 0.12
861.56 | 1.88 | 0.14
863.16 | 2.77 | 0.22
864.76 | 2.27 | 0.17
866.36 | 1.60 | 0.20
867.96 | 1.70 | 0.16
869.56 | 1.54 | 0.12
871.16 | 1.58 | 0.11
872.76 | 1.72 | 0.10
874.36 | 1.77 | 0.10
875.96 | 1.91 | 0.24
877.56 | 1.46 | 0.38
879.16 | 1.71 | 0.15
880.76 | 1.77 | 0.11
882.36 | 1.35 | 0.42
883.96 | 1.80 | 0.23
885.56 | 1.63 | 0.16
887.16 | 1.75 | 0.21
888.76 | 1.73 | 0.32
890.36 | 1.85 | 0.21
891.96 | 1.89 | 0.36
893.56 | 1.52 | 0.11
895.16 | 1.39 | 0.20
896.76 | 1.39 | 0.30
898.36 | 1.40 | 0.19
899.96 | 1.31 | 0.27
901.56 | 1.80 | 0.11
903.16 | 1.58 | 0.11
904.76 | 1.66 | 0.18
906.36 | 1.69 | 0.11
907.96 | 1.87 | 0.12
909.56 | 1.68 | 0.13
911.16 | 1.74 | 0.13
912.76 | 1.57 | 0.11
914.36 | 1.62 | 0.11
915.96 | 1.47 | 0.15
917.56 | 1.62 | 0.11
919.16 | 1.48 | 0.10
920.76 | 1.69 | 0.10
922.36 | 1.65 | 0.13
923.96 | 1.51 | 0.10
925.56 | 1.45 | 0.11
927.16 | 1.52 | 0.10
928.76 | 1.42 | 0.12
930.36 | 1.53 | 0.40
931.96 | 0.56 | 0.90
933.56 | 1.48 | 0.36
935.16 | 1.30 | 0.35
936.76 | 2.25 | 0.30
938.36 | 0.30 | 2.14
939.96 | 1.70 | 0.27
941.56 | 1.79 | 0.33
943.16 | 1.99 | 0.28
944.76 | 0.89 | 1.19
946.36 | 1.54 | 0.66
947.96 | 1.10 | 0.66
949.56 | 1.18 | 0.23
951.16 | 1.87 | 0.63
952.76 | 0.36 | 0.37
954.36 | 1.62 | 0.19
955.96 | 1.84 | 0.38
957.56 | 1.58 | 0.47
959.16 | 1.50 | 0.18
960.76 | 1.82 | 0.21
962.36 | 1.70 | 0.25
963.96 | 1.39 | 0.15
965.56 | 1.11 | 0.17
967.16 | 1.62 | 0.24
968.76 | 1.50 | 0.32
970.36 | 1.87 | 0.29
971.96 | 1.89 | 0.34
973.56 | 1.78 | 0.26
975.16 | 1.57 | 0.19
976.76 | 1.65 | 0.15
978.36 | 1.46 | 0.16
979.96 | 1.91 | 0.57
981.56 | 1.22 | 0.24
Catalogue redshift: 0.28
